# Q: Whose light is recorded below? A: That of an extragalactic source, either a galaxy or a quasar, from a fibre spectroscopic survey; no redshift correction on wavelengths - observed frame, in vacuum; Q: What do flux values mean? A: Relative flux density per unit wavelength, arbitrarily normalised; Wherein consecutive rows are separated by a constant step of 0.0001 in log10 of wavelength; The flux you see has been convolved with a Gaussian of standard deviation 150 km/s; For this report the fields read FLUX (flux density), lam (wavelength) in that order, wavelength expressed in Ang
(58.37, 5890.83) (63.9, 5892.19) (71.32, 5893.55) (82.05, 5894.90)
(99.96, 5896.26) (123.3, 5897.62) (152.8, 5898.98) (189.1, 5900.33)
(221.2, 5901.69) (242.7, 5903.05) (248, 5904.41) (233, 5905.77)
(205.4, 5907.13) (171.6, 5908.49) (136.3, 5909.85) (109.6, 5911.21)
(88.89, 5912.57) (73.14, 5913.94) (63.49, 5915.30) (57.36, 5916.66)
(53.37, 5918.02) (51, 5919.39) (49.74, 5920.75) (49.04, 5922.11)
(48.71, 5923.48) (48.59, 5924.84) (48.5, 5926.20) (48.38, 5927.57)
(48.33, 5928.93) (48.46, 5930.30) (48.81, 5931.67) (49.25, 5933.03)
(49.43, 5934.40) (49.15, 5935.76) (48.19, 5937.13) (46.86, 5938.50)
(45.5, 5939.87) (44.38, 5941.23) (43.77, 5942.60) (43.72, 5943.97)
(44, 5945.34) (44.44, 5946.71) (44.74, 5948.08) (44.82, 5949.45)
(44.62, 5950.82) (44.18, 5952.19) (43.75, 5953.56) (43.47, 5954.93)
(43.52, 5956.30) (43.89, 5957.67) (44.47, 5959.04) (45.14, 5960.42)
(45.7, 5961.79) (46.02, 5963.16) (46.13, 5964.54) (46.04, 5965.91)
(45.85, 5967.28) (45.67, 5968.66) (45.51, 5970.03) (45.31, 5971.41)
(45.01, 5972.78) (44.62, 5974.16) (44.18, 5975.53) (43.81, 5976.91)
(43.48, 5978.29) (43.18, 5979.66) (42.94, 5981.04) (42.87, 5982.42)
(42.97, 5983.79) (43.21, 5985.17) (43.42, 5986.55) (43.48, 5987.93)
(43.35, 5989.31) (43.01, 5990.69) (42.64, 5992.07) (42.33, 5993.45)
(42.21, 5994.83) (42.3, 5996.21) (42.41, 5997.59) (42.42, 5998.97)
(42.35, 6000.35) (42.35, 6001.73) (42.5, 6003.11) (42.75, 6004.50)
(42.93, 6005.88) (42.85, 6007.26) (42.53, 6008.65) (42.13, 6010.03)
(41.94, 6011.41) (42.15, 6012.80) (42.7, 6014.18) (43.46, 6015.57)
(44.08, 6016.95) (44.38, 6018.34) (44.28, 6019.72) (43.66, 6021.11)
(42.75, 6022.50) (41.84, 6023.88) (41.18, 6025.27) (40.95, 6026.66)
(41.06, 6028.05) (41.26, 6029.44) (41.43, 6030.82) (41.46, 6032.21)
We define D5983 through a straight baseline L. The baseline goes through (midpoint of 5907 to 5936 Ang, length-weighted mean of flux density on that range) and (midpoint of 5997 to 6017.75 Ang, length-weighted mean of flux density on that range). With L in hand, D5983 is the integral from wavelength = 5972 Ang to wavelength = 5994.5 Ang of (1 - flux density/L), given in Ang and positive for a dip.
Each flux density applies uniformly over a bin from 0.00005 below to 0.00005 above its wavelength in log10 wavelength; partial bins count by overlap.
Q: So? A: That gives 3.1 Ang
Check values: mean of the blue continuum 70.4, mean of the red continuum 42.6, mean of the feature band 43.4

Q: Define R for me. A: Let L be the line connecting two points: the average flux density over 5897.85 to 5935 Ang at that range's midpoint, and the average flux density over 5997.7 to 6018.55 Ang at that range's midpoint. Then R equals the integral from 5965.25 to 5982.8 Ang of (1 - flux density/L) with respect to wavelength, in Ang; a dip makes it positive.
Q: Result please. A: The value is 5.7 Ang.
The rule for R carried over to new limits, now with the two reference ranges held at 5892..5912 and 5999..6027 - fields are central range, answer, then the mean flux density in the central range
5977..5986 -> 3.86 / 43.2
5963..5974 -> 5.36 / 45.6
